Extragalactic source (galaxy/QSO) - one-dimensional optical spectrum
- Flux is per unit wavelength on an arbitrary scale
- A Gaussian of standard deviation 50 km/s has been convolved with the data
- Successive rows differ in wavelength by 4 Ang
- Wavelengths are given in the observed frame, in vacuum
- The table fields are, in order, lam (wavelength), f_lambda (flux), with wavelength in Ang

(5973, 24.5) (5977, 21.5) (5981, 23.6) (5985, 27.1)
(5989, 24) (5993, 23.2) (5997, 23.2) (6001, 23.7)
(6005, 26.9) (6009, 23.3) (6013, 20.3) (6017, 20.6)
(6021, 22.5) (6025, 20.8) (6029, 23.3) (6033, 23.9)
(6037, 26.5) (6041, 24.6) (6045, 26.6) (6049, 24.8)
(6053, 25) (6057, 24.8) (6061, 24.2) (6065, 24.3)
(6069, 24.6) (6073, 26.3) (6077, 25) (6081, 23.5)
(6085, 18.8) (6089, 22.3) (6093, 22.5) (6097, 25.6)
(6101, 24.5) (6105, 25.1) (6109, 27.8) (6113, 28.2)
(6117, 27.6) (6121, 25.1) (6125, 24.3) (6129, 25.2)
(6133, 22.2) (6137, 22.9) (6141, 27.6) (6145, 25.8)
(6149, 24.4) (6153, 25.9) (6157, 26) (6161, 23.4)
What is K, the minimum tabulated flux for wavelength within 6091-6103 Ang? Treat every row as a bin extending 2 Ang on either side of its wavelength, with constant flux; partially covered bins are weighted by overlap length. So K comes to 22.5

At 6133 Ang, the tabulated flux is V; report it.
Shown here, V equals 22.2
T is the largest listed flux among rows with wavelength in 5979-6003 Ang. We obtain 27.1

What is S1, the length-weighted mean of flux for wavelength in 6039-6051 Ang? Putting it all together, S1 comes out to 25.3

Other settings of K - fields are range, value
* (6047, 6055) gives 24.8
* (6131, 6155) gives 22.2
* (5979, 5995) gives 23.2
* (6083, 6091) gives 18.8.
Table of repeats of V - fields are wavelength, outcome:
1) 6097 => 25.6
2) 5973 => 24.5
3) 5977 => 21.5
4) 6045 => 26.6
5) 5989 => 24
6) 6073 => 26.3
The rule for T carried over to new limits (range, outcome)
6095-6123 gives 28.2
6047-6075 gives 26.3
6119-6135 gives 25.2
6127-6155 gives 27.6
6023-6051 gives 26.6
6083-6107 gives 25.6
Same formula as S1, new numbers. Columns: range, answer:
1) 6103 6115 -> 27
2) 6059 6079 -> 24.9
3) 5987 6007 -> 24.2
